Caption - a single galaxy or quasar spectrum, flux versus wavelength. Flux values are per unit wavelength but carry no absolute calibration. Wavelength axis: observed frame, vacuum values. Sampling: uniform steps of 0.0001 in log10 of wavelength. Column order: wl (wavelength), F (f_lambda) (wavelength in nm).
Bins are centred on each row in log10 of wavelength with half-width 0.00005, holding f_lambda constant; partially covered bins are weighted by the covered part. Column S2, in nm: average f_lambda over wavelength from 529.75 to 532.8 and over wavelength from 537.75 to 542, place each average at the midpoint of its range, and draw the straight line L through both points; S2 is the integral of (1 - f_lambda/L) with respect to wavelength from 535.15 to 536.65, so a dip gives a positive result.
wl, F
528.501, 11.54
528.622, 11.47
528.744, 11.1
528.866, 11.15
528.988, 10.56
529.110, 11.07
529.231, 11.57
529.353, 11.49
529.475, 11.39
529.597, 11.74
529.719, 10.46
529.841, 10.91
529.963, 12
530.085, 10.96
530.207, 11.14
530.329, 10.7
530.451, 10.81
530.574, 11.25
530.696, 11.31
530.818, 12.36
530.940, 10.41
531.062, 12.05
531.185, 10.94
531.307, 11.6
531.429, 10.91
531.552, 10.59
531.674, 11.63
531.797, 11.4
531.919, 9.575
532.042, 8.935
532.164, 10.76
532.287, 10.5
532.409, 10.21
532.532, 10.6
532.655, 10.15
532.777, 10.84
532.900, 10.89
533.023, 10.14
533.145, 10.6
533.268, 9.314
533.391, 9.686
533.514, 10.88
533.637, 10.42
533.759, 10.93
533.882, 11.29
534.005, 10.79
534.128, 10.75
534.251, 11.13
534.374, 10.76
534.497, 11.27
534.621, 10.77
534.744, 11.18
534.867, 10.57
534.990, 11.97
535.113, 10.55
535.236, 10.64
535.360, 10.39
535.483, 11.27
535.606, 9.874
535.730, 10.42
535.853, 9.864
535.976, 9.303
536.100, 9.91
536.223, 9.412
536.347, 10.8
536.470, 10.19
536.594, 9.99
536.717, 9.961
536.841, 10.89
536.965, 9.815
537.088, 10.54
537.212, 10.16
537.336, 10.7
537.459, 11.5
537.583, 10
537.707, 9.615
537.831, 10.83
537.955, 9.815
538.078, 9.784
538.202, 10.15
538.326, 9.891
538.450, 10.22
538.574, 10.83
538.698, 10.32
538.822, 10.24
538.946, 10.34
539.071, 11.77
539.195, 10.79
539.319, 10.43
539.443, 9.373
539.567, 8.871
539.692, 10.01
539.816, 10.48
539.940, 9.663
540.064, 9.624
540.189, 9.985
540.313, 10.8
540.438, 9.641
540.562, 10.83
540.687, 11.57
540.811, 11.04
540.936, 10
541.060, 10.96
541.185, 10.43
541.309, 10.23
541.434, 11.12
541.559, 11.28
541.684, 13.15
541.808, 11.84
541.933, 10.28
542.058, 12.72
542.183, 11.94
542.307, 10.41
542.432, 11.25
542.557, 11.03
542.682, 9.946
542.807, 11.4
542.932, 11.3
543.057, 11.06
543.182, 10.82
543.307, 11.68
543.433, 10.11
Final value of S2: 0.07 nm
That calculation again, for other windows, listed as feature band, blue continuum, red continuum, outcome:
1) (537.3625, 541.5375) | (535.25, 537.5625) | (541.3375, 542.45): 0.23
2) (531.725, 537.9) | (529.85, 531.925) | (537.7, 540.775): 0.17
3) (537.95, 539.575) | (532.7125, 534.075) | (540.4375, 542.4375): 0.10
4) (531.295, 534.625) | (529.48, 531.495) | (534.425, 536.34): 0.08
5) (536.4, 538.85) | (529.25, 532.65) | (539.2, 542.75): 0.11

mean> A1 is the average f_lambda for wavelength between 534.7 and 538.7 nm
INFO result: 10.3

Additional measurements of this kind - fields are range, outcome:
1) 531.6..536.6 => 10.5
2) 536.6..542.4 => 10.5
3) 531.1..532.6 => 10.7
